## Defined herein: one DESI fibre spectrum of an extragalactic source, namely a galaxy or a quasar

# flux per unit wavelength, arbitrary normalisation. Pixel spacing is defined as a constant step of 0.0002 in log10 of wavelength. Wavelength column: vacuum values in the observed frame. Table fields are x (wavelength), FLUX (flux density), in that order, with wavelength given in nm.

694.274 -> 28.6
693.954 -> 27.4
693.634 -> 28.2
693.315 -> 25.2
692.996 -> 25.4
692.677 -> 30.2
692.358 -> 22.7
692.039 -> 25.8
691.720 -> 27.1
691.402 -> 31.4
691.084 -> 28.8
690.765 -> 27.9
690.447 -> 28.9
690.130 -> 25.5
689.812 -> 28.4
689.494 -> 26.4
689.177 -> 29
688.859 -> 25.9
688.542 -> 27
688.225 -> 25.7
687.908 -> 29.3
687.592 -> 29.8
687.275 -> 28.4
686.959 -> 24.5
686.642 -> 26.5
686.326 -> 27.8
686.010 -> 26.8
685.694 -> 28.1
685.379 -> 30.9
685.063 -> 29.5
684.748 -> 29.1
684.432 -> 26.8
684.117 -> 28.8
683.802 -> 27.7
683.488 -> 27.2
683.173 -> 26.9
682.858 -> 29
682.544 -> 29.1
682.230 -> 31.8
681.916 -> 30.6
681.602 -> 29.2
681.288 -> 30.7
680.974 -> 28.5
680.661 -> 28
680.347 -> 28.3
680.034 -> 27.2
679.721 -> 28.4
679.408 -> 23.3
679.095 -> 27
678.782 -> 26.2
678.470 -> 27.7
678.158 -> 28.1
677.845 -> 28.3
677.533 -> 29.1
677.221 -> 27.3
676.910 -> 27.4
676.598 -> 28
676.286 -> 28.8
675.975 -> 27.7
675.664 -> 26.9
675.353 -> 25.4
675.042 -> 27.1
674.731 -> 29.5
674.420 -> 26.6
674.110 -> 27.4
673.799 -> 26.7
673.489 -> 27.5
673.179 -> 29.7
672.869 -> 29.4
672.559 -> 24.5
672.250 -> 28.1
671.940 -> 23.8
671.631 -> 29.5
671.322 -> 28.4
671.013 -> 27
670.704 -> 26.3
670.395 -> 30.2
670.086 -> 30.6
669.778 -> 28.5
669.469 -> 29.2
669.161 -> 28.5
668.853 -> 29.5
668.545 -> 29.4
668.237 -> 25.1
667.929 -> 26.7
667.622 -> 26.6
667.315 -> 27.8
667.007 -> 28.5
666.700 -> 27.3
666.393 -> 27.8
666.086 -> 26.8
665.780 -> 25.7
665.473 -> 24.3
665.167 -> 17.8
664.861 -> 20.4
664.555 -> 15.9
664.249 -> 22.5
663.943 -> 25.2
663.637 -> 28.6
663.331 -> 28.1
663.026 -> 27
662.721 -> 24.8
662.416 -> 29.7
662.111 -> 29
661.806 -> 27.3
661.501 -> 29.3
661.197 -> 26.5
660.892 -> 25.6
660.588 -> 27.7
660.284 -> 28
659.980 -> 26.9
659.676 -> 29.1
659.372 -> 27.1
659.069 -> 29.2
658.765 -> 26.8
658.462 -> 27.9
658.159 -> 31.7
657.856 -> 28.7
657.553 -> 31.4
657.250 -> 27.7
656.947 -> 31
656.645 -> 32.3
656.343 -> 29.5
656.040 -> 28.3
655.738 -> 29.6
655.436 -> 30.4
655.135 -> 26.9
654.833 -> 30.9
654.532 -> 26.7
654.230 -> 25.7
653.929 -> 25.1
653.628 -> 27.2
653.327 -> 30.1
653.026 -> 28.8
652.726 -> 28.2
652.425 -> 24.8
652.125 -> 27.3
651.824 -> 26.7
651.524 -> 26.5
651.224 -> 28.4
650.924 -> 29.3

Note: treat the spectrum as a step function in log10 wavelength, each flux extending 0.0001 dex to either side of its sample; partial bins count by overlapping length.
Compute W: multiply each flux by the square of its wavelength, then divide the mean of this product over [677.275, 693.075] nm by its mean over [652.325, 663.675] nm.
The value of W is 1.07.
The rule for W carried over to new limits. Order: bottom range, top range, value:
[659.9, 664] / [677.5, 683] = 1.09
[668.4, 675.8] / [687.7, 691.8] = 1.05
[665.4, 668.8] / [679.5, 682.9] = 1.12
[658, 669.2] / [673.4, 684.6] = 1.10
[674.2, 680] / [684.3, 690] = 1.04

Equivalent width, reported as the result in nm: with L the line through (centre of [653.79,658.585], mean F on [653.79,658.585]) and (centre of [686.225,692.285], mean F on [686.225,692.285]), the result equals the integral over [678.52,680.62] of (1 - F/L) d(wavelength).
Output 0.08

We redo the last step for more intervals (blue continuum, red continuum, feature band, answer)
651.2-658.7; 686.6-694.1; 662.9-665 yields 0.315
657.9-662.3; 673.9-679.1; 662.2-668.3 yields 0.550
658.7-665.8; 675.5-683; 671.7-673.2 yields 0.015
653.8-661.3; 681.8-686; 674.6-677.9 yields 0.110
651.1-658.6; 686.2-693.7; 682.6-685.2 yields -0.060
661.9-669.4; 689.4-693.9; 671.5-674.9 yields -0.145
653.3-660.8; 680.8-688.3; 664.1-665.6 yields 0.444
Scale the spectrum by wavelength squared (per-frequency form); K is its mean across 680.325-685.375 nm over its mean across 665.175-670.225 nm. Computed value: 1.1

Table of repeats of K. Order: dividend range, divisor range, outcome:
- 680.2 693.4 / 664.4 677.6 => 1.09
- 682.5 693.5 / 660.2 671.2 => 1.11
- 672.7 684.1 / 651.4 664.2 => 1.06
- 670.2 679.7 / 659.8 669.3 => 1.08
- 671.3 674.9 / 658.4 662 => 1.04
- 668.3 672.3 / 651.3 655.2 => 1.09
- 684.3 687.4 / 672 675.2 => 1.05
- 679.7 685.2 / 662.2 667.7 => 1.20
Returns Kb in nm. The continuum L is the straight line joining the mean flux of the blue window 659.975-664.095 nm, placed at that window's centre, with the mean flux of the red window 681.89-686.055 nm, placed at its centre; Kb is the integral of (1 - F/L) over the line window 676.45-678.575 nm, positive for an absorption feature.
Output 0.03 nm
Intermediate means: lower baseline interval 27.4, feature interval 28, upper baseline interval 28.7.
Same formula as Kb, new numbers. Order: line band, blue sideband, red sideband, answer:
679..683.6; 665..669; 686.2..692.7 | -0.227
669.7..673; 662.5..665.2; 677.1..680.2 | -0.296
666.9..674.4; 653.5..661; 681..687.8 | 0.175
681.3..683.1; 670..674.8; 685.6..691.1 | -0.150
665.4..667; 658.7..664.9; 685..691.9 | 0.003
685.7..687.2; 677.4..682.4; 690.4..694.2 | 0.061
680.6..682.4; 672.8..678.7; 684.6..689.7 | -0.136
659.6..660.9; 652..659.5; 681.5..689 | 0.042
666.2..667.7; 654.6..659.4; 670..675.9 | 0.033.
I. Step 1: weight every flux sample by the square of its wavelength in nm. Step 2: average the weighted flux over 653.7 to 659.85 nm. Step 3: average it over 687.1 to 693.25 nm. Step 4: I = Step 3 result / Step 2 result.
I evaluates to 1.06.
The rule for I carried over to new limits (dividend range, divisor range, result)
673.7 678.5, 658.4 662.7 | 1.04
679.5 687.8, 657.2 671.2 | 1.11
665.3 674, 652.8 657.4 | 1.01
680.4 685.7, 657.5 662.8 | 1.10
